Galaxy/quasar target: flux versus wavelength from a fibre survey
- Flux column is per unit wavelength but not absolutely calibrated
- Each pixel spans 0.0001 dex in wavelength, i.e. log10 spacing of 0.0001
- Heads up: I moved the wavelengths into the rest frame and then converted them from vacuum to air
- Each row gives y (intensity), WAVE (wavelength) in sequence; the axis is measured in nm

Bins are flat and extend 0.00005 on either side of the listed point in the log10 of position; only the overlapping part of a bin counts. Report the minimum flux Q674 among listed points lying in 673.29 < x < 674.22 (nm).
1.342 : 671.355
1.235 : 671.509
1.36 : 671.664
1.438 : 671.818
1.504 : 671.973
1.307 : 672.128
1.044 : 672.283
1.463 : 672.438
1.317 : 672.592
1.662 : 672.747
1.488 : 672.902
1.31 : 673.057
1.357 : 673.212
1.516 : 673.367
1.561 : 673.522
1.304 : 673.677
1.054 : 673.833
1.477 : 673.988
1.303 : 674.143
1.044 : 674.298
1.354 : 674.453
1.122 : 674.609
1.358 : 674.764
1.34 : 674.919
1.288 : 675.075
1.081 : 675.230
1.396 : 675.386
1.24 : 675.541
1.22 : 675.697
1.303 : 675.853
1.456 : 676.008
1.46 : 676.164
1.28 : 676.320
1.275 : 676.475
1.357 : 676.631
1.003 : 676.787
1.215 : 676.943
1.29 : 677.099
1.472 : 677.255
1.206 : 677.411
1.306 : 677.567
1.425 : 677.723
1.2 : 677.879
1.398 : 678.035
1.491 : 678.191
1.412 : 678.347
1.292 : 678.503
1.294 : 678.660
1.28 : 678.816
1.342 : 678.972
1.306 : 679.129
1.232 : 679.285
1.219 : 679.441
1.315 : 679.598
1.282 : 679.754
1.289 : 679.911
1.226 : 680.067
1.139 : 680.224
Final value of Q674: 1.054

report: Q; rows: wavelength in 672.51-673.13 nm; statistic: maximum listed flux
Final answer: 1.662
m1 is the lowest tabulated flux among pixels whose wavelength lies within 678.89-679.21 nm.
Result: 1.306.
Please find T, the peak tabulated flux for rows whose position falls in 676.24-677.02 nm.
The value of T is 1.357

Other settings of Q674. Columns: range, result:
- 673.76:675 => 1.044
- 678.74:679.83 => 1.219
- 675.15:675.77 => 1.081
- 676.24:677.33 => 1.003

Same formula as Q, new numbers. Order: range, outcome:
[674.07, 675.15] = 1.358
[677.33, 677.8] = 1.425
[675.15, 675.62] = 1.396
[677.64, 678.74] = 1.491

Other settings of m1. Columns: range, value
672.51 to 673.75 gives 1.304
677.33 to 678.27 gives 1.2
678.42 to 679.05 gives 1.28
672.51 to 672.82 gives 1.317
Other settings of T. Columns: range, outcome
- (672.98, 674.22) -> 1.561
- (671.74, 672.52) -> 1.504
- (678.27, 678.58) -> 1.412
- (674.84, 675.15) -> 1.34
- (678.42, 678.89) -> 1.294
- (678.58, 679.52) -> 1.342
